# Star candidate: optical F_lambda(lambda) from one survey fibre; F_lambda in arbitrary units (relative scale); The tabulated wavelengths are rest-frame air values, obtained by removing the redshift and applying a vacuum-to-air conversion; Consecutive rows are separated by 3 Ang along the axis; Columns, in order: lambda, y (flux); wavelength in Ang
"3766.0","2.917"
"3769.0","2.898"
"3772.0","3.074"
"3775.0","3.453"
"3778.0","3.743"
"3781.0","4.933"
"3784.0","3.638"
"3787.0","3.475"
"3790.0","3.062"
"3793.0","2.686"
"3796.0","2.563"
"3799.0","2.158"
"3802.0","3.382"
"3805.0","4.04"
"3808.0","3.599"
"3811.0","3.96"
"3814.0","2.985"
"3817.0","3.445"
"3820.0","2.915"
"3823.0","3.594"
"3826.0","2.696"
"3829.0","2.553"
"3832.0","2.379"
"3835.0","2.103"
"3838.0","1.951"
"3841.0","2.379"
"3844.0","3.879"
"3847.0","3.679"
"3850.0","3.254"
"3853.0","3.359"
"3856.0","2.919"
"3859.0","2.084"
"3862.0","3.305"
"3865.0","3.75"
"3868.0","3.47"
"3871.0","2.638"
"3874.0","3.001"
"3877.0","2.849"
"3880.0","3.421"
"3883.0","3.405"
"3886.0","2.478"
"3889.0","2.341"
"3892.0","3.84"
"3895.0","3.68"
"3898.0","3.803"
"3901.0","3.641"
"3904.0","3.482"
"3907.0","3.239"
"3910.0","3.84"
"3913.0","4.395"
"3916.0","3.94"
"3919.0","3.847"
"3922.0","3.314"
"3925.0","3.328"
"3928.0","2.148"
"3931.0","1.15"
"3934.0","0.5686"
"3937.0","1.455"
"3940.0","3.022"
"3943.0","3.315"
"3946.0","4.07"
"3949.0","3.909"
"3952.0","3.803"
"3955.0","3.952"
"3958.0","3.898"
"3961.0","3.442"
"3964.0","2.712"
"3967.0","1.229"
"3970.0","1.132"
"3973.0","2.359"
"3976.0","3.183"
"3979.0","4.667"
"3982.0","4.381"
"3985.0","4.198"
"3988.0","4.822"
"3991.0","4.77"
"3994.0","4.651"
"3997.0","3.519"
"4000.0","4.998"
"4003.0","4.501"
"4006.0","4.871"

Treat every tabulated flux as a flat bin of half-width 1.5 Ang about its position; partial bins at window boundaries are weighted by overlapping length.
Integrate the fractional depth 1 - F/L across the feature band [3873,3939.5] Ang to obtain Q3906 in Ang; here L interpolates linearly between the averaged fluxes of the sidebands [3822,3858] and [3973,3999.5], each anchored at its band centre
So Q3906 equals 7.5 Ang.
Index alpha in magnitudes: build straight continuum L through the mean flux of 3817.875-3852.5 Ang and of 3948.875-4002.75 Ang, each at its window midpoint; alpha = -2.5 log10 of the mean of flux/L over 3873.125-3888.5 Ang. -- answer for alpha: 0.05 mag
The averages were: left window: 2.88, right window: 3.66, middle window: 2.99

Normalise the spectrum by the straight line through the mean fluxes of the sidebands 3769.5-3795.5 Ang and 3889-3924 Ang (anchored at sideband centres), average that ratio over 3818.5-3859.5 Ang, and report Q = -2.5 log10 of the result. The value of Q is 0.23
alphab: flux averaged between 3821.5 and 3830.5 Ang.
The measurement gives 2.95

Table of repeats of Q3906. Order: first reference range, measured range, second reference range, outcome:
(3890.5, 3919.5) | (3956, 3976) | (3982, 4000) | 7.9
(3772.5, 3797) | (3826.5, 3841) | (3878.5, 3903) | 4.7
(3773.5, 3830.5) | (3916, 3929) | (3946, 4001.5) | 1.0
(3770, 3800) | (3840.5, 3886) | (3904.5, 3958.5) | 1.0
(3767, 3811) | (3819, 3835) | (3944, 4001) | 3.1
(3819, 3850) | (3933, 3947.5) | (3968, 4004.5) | 4.2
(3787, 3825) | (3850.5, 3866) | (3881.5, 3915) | 1.3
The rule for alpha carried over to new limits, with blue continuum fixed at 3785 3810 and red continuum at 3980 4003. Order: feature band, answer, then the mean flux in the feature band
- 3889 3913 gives 0.07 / 3.61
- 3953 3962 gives 0.13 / 3.78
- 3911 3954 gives 0.32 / 3.04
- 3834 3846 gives 0.29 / 2.64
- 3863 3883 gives 0.15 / 3.21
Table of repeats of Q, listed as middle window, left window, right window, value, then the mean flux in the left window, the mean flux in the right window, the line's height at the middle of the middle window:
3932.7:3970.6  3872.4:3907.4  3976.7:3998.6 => 0.36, 3.26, 4.39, 3.97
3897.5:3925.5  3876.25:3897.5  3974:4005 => -0.07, 3.19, 4.34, 3.46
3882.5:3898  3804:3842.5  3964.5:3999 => 0.00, 2.96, 3.53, 3.2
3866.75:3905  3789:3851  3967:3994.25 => 0.01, 3.01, 3.62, 3.26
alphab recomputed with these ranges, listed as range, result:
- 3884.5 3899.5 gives 3.23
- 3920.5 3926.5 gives 3.32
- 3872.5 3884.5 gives 3.17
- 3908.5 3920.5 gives 4.01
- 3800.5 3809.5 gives 3.67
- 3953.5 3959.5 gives 3.93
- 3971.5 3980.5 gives 3.4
